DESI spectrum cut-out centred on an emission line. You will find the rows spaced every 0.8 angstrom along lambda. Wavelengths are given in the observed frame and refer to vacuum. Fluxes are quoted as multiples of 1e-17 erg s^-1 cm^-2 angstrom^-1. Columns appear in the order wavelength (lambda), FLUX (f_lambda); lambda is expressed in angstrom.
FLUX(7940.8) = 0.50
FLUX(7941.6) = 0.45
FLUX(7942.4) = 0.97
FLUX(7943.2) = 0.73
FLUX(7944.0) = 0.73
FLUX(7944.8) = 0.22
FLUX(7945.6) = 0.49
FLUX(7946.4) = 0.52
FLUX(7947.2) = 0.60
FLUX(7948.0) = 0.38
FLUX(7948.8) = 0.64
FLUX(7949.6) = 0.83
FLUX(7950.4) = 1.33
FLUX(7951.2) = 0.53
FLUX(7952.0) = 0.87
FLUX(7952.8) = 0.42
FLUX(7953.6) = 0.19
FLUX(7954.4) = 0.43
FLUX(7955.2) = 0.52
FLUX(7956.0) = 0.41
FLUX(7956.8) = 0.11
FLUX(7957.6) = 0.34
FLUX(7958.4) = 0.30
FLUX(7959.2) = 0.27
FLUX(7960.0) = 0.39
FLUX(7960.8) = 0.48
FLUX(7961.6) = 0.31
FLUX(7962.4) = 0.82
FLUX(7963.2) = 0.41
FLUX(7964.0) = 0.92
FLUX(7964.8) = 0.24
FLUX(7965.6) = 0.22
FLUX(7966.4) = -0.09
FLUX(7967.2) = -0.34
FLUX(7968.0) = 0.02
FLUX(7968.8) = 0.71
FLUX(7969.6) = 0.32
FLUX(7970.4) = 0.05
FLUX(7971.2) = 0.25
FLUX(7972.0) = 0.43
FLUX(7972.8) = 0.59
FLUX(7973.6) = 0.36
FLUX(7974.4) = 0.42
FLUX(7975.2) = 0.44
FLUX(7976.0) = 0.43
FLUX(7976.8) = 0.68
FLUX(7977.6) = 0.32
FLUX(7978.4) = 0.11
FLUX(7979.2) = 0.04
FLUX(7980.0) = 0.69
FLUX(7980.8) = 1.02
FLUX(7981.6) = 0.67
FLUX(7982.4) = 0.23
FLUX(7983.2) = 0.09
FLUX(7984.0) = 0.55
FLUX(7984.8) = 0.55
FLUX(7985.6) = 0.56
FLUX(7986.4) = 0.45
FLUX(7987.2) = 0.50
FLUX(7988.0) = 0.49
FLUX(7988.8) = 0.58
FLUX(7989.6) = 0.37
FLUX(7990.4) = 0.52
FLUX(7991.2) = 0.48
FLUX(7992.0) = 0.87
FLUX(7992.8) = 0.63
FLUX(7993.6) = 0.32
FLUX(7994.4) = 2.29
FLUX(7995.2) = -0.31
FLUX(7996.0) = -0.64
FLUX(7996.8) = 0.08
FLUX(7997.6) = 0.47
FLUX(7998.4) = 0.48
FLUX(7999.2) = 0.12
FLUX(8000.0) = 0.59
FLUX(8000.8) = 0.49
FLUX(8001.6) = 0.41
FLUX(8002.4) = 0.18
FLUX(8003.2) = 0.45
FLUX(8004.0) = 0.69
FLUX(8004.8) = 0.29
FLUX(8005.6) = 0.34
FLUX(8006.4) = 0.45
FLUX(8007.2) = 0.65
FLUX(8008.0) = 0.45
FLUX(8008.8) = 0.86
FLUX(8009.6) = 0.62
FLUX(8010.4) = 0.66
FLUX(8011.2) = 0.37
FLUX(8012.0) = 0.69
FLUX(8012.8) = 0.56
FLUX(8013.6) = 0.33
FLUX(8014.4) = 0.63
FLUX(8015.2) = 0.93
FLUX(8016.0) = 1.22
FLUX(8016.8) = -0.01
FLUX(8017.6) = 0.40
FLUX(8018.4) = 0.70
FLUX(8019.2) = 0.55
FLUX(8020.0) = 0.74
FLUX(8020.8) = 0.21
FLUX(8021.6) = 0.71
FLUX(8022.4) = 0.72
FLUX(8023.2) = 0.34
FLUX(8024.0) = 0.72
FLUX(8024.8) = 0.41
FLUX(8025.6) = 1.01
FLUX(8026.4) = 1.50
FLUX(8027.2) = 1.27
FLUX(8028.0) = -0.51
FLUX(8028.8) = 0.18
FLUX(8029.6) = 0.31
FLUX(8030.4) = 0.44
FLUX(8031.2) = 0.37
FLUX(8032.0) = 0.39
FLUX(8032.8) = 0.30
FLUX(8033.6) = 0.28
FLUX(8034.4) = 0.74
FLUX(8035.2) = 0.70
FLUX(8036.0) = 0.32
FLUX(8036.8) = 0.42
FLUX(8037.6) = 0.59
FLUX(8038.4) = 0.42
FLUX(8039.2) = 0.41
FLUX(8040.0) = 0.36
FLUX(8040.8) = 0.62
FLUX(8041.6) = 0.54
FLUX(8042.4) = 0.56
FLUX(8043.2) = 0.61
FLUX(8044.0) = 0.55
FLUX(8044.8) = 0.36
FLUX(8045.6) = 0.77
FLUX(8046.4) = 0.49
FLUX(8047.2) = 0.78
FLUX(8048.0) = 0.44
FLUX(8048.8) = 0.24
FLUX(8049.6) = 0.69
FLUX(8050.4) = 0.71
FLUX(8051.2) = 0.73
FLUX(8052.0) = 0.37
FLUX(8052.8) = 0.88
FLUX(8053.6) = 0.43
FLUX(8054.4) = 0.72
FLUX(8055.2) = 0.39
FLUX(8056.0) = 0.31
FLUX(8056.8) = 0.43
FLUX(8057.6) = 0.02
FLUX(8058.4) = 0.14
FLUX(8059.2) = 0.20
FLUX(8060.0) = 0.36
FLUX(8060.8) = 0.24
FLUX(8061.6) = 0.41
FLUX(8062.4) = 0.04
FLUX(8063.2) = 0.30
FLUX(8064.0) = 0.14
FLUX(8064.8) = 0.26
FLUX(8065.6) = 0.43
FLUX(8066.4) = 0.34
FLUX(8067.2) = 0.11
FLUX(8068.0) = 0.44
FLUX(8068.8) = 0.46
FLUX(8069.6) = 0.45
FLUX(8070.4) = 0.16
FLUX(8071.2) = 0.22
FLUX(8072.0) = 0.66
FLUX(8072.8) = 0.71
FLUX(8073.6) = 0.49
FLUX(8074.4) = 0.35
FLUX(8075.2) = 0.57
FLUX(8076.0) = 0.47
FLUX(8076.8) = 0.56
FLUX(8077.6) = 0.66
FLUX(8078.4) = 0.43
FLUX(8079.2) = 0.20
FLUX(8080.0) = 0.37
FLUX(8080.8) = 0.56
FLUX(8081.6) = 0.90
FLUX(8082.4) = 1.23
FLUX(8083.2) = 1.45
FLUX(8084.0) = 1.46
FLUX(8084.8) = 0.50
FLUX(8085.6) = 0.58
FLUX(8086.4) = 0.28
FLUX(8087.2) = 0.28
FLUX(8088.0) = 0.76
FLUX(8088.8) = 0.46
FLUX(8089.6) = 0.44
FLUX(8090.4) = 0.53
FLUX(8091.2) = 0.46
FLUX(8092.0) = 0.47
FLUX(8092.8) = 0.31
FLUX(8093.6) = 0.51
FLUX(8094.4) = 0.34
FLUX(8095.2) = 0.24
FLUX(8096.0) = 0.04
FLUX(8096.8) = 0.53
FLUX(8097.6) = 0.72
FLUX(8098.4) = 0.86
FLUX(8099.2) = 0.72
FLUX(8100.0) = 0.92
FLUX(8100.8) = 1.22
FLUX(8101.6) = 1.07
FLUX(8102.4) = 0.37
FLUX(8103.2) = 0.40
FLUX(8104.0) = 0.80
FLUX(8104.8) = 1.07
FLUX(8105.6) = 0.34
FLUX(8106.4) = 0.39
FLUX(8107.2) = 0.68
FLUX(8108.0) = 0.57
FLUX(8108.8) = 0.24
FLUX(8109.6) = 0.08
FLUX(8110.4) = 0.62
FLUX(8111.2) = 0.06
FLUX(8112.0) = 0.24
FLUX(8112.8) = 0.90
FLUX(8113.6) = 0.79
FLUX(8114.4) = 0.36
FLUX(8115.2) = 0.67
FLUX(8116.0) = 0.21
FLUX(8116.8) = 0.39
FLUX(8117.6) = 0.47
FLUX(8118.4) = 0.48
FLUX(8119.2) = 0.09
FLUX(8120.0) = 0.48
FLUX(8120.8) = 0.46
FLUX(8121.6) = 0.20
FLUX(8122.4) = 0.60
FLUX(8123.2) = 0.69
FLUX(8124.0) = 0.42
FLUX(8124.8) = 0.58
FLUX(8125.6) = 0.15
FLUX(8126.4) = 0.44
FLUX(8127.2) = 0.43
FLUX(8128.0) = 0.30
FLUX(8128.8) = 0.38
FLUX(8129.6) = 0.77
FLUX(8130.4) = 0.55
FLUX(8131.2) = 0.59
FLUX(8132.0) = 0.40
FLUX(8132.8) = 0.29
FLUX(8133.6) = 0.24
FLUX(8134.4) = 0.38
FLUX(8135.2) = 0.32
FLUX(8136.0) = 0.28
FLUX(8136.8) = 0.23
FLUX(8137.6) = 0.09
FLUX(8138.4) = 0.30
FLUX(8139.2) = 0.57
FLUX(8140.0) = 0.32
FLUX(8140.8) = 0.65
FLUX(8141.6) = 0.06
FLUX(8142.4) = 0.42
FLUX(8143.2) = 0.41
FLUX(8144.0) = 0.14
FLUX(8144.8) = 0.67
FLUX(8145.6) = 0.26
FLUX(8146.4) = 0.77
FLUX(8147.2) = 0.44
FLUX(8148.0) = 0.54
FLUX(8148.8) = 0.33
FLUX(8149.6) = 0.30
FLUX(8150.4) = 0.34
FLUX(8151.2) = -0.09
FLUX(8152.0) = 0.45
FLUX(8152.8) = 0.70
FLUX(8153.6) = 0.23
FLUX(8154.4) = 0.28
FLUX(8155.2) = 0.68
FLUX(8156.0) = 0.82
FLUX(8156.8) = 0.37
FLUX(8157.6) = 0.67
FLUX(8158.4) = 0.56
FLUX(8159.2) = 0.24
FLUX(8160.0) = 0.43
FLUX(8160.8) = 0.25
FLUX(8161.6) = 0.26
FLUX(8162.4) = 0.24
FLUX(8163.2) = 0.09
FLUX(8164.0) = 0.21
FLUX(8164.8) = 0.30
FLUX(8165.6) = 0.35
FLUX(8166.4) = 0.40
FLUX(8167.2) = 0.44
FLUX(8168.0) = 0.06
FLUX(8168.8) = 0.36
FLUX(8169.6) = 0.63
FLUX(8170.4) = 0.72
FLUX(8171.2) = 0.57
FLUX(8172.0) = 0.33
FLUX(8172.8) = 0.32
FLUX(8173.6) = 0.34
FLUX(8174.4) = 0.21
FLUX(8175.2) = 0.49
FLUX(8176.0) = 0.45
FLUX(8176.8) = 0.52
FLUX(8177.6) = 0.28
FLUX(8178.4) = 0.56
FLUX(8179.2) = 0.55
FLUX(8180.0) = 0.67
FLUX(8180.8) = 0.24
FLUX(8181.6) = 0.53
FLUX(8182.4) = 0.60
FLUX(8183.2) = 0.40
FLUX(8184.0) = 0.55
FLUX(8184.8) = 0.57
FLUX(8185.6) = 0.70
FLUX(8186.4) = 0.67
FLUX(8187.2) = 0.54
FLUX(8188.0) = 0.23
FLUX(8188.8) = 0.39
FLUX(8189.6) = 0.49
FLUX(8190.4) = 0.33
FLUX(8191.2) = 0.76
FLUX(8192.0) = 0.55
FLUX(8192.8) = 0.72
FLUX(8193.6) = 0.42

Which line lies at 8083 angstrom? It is [S II] 6716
